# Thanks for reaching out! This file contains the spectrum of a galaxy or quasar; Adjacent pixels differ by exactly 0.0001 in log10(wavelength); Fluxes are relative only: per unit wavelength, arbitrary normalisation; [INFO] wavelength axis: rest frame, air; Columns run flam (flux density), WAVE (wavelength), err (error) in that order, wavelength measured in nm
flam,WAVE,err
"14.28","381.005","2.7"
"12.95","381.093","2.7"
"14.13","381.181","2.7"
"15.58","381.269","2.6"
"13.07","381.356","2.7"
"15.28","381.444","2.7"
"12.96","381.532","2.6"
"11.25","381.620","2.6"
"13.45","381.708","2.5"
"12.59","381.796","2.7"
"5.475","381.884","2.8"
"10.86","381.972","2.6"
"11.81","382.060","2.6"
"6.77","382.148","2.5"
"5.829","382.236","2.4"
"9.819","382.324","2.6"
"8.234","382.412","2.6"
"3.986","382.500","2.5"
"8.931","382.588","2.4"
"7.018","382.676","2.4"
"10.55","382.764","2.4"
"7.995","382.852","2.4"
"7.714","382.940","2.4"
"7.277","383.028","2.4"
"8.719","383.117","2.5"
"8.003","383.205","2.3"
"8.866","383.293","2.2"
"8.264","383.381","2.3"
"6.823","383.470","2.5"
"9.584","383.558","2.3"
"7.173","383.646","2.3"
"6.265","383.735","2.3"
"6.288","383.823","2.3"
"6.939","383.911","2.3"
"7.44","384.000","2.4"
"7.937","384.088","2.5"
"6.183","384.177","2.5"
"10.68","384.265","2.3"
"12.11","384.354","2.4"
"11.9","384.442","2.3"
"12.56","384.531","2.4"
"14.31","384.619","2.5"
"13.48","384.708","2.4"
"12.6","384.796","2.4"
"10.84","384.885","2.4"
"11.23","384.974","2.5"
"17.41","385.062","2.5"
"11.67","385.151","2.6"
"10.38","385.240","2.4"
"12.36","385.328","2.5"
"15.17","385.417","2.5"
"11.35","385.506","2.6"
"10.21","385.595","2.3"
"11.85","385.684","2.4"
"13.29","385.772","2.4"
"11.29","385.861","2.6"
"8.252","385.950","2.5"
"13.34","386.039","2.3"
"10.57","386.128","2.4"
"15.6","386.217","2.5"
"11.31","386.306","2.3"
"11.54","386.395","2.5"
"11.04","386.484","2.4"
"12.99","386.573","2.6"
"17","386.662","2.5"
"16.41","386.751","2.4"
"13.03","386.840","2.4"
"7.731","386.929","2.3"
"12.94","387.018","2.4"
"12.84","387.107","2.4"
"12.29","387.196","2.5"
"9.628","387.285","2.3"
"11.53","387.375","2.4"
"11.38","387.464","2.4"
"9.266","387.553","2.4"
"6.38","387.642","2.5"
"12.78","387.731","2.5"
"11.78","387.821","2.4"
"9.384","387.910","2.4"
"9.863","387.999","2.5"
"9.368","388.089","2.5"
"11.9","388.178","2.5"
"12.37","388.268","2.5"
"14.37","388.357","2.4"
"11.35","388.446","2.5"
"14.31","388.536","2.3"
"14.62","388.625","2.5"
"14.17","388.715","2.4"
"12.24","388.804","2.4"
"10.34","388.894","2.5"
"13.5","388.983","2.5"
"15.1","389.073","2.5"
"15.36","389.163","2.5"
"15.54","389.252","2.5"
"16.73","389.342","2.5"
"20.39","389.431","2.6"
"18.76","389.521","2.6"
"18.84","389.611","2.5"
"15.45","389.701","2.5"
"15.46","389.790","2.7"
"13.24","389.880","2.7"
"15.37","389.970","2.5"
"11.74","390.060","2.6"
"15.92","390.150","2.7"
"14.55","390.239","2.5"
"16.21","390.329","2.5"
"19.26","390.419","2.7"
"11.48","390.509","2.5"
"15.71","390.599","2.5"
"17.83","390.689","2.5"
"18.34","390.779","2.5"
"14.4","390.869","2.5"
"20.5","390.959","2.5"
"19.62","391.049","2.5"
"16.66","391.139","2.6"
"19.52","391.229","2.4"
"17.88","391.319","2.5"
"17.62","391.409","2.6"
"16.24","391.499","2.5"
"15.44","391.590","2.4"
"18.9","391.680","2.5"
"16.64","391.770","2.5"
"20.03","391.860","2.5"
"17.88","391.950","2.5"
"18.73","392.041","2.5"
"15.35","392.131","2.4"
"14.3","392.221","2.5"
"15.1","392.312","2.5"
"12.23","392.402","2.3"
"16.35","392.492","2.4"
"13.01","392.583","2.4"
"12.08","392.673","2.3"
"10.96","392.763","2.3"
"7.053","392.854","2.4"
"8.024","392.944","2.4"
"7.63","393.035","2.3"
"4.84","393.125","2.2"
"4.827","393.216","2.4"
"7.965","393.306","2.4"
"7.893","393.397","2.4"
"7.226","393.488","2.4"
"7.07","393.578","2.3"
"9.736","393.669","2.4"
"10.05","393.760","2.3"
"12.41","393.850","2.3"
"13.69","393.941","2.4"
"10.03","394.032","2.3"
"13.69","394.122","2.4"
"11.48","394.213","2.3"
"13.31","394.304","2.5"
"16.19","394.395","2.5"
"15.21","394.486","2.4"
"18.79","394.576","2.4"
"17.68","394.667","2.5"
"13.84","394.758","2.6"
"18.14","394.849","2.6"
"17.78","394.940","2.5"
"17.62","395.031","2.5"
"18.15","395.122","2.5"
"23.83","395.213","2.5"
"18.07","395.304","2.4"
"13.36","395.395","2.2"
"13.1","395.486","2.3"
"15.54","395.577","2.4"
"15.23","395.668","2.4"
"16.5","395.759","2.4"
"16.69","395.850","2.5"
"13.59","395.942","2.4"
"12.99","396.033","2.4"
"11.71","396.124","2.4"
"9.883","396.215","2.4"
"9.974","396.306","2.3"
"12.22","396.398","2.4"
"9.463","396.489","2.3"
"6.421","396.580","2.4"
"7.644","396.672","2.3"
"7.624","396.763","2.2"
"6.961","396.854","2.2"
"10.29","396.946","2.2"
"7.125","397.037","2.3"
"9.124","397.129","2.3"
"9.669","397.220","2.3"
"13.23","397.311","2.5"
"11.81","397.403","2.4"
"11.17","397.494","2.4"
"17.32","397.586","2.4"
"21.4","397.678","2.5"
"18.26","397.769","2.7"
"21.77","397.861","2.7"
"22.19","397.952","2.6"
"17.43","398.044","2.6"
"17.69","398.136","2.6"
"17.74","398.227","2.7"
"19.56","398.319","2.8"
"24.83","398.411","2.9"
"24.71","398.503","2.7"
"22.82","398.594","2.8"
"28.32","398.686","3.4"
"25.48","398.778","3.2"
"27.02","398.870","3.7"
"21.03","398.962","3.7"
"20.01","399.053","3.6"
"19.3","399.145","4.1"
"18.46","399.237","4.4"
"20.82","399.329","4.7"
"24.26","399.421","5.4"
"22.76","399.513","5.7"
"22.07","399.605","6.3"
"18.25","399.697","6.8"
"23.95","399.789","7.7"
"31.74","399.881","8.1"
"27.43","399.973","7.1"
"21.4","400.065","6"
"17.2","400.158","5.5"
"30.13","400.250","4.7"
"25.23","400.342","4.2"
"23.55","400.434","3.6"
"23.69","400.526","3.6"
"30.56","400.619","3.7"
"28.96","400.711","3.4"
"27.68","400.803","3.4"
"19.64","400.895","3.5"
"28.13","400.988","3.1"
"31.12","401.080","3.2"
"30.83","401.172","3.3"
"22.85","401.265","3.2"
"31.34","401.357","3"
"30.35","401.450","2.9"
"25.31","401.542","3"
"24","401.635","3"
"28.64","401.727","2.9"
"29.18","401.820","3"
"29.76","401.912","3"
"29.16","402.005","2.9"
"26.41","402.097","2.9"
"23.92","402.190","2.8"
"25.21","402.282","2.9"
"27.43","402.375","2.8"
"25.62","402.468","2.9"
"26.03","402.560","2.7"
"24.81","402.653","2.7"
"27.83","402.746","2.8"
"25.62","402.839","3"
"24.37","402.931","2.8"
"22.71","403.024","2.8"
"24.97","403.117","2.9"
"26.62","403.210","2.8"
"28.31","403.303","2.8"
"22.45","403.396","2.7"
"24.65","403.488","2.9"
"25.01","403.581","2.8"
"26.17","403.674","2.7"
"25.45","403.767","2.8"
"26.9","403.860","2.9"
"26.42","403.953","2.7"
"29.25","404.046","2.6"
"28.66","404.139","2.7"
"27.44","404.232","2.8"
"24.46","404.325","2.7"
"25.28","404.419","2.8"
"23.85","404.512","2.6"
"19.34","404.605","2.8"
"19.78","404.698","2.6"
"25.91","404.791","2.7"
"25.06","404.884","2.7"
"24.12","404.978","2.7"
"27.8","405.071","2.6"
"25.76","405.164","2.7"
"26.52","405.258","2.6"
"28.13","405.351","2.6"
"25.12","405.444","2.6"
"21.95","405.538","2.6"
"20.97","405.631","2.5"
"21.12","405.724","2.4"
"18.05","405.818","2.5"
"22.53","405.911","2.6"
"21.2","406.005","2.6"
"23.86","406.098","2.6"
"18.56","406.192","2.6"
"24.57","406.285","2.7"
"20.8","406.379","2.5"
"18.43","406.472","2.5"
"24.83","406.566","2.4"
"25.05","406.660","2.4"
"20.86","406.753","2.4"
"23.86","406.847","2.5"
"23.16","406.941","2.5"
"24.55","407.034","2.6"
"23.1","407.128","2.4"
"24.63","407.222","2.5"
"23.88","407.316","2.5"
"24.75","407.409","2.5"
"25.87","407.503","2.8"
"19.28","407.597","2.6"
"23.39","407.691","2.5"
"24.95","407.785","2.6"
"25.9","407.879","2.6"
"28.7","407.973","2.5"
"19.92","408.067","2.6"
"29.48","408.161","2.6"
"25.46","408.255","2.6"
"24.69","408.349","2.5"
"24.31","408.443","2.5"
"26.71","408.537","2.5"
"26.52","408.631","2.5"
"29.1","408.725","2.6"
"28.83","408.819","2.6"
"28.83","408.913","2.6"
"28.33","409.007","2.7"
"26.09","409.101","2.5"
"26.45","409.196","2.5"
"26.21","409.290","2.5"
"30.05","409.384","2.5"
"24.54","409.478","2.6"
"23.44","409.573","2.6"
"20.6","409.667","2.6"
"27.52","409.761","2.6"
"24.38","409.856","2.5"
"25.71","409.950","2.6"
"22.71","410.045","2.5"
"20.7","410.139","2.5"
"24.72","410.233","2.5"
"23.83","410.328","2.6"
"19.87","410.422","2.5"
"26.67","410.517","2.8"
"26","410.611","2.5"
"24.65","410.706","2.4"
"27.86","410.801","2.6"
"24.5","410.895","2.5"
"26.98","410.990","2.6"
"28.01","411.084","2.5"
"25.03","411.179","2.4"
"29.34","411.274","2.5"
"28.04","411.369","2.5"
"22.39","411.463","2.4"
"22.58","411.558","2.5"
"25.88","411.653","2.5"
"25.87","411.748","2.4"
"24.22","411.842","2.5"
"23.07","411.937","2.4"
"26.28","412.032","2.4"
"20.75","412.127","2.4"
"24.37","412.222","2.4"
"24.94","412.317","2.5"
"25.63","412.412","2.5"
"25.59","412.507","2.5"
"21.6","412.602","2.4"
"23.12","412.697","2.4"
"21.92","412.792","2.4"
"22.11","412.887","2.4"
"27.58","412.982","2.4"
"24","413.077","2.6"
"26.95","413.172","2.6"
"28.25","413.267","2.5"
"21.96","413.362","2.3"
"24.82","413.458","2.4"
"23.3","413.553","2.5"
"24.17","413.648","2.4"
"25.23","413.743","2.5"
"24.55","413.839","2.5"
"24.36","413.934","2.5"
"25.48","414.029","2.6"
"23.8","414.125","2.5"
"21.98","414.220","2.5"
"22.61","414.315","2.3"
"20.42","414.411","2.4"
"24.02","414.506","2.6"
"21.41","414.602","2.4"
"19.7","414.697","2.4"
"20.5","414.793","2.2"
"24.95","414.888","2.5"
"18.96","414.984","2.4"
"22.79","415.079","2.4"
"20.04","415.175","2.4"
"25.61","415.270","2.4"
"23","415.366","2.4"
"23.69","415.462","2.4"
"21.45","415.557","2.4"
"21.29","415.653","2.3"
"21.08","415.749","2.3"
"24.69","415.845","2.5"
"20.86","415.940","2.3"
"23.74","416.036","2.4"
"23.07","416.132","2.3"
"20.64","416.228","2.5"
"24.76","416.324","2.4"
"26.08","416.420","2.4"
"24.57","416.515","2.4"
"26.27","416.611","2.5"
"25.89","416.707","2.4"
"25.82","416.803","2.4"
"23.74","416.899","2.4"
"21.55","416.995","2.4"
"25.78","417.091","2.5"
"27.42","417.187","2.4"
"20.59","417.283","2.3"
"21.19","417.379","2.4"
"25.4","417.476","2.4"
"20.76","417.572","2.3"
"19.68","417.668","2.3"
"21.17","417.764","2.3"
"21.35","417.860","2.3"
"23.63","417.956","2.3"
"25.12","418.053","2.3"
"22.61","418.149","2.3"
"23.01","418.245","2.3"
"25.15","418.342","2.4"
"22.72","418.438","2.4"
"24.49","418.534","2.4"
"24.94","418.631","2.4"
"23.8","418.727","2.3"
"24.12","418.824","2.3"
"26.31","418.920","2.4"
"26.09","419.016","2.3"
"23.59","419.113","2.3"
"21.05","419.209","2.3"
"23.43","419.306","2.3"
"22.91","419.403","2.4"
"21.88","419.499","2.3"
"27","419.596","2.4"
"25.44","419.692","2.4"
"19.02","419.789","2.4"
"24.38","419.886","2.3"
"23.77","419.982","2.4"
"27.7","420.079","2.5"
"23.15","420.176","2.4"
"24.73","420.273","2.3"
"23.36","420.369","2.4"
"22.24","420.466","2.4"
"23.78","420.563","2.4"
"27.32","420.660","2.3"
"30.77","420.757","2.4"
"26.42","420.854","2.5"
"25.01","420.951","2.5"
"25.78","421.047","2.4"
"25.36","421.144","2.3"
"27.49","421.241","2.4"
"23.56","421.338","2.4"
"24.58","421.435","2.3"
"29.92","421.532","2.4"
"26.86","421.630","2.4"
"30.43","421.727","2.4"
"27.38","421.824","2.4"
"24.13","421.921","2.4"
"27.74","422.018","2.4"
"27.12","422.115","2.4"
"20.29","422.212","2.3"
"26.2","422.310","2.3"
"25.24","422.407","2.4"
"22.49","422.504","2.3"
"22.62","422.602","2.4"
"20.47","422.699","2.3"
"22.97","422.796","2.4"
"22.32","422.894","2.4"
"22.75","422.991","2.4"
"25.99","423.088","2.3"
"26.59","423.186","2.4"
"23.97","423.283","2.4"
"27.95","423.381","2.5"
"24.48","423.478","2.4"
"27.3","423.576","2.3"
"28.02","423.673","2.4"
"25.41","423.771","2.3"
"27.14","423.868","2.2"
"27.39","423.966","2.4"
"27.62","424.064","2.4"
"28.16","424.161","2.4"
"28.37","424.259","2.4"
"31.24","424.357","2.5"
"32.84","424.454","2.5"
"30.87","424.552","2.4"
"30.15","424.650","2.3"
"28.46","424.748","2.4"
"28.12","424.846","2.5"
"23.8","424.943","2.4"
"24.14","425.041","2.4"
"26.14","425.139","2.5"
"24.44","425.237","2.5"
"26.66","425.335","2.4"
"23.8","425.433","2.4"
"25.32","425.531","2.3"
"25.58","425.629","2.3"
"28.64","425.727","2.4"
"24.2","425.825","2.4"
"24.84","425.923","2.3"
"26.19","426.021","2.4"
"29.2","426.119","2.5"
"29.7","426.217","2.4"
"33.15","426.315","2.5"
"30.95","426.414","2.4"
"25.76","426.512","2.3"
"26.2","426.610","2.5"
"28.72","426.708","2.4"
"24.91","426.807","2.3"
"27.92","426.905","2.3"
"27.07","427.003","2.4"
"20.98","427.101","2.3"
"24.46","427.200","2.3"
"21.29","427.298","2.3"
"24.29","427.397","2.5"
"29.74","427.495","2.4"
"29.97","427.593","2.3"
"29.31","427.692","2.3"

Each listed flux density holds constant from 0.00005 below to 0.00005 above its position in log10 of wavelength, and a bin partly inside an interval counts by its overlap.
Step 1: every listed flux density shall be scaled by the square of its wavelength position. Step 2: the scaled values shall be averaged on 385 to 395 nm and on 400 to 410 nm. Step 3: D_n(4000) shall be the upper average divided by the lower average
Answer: 2.01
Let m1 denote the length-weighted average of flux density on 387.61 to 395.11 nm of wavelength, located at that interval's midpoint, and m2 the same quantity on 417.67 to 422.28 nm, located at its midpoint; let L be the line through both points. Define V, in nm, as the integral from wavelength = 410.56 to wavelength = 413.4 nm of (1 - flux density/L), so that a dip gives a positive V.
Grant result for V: -0.43 nm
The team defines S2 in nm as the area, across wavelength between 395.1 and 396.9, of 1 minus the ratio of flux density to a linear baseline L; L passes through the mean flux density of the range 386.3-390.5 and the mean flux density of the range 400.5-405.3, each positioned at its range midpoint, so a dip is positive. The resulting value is 0.638 nm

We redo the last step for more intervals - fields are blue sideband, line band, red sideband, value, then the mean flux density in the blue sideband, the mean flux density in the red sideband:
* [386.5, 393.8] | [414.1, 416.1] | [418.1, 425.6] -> 0.06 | 13.6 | 25.5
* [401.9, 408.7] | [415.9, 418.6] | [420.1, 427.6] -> 0.23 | 24.6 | 26.2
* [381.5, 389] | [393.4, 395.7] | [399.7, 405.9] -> 0.54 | 10.7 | 25.6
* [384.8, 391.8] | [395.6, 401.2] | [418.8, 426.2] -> -0.50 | 13.8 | 25.7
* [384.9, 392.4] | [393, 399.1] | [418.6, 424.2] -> 0.77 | 14.1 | 25.1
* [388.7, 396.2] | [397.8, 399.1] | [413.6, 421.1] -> -0.42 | 14.6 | 23.6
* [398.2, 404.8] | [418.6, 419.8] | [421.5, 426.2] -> 0.10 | 25.2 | 26.3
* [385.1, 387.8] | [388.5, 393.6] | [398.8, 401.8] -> 0.47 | 11.9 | 25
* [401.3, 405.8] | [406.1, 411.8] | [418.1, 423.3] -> 0.11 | 25.7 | 24.7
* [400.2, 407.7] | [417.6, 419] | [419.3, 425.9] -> 0.12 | 25.1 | 25.8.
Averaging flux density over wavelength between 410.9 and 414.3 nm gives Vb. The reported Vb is 24.7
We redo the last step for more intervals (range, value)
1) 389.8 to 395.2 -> 14.3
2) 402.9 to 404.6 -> 25.6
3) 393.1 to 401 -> 16.9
